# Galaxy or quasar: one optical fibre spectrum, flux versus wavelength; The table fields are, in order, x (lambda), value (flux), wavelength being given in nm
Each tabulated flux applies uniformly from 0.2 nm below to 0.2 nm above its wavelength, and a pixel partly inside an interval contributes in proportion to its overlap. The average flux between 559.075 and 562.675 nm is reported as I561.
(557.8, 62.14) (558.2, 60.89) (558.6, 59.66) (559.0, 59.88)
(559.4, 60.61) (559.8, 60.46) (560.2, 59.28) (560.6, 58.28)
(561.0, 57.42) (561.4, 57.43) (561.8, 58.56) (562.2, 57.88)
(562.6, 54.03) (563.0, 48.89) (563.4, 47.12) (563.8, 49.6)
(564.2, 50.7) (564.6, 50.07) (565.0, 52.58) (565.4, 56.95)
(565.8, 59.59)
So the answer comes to 58.4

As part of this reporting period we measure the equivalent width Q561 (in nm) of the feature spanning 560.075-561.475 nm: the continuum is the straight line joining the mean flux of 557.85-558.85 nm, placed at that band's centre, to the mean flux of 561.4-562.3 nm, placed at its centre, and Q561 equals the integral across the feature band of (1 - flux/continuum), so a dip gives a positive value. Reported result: 0.018 nm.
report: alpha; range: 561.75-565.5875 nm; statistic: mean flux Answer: 52.4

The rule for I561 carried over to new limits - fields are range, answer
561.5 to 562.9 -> 56.3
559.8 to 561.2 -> 58.6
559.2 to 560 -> 60.5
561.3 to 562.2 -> 58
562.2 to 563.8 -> 50.9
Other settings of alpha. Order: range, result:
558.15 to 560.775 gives 59.8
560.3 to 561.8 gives 57.9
